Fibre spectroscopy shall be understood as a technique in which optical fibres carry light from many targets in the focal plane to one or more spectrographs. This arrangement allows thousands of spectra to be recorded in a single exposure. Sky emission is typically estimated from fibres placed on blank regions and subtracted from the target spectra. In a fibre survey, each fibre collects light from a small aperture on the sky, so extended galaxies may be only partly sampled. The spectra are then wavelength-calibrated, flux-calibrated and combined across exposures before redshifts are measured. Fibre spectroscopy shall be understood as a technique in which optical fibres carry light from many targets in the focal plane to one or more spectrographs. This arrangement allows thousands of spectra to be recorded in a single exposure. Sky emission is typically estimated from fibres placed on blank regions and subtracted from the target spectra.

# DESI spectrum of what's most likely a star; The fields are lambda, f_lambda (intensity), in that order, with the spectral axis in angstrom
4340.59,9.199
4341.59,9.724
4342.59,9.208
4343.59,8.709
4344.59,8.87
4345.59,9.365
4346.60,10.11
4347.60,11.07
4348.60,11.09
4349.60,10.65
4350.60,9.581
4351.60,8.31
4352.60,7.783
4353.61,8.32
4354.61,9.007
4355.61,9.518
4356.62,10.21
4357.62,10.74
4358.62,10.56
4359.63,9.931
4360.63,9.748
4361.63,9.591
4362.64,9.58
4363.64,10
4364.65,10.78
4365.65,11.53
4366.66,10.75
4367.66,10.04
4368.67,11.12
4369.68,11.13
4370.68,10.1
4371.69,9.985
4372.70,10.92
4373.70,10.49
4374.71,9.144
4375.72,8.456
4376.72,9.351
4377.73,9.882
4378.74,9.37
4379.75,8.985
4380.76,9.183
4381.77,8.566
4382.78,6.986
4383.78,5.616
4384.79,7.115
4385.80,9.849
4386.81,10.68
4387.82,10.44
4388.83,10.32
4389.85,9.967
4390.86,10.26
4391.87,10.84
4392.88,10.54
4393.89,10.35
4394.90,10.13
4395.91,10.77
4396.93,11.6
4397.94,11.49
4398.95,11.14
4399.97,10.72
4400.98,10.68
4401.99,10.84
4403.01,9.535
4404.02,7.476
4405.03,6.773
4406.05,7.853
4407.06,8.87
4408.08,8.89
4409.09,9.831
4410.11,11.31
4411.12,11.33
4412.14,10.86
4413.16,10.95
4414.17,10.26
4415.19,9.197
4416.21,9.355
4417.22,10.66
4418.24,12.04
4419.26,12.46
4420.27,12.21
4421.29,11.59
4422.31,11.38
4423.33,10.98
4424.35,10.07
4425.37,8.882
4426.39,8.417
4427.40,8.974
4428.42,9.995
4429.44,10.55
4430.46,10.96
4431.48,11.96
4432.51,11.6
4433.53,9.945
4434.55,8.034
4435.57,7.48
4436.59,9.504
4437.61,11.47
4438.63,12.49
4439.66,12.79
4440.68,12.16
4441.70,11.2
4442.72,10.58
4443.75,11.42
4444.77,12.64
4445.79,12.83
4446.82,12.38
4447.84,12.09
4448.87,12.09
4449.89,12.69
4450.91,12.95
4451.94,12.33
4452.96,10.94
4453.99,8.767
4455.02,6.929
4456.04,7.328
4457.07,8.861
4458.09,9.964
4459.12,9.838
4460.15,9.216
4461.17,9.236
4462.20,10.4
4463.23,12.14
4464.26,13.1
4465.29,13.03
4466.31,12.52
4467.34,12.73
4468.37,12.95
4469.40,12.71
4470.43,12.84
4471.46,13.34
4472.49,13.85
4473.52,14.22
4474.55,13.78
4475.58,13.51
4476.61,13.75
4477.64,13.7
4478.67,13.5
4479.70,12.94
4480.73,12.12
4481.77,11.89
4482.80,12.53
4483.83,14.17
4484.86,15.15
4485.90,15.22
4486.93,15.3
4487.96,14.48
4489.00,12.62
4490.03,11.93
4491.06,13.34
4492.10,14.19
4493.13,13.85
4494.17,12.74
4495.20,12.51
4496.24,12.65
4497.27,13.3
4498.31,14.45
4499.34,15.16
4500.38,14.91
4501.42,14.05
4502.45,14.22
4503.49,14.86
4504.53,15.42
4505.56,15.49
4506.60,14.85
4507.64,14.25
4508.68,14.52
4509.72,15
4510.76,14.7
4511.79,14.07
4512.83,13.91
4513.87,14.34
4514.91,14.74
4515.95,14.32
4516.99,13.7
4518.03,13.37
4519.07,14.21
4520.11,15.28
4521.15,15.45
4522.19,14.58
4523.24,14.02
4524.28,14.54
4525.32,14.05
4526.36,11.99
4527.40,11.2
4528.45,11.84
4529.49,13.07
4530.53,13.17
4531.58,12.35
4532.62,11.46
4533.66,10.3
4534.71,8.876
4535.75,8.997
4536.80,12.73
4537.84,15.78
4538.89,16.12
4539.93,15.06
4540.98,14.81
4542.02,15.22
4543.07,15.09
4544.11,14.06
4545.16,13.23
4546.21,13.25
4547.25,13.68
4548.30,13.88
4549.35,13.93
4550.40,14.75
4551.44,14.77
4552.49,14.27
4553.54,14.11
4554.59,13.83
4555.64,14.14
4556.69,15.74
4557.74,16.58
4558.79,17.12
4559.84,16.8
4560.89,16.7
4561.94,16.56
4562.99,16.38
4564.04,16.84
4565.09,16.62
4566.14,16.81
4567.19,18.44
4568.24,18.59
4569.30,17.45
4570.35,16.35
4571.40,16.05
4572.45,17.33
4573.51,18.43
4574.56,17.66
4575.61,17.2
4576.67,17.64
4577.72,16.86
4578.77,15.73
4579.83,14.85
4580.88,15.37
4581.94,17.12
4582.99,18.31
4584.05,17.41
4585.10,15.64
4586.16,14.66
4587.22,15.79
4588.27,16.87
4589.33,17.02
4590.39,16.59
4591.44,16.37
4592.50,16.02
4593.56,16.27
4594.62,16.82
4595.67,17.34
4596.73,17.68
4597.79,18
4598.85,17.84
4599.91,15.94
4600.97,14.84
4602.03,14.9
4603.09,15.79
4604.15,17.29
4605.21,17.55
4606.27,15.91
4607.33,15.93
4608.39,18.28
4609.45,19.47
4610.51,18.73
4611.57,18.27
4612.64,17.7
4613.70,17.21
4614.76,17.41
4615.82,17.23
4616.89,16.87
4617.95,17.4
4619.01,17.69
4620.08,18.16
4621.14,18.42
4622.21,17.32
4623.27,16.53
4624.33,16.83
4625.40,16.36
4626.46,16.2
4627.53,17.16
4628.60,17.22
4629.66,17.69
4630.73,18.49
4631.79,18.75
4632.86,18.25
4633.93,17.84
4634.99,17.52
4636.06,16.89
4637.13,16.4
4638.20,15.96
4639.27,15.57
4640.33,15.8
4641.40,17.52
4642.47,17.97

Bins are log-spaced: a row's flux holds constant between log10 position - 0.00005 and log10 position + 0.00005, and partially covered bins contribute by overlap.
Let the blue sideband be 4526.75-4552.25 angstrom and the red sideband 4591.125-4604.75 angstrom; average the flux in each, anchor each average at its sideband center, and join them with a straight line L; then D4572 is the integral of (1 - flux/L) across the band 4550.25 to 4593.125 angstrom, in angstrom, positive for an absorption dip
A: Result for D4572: -3.9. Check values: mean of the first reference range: 13.2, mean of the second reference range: 16.5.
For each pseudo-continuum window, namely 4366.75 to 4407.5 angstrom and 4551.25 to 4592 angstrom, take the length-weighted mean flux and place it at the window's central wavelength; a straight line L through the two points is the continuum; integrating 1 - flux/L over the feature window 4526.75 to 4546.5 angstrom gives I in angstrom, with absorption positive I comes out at 2.88 angstrom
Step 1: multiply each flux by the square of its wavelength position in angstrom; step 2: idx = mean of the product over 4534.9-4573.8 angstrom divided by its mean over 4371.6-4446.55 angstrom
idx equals 1.61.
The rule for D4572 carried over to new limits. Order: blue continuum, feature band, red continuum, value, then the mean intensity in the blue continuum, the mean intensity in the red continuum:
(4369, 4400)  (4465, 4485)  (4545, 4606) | -0.6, 9.81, 16.2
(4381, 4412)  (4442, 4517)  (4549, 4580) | 0.5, 9.7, 16.3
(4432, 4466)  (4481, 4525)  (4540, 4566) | -3.6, 10.9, 15.1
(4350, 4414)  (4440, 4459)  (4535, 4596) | 1.6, 9.79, 15.8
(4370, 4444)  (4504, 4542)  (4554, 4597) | 2.2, 10.1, 16.6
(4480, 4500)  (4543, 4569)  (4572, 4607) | 0.2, 13.6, 16.6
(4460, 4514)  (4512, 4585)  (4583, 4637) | 2.0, 13.5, 17.1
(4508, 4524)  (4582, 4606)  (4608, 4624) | 0.6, 14.4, 17.8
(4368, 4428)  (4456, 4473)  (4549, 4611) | 1.2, 9.95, 16.5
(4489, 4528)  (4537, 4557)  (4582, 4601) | 1.0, 14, 16.7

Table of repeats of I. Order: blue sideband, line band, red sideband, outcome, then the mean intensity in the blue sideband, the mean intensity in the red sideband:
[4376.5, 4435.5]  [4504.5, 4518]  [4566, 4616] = -0.5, 9.97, 16.9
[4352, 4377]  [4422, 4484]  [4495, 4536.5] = 3.5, 9.95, 13.6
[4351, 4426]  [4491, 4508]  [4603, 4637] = -0.8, 9.95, 17.5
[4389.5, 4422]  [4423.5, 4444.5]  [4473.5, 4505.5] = 1.9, 10.3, 13.8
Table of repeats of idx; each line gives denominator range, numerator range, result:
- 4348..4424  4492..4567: 1.52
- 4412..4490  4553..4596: 1.51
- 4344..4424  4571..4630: 1.87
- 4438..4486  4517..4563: 1.20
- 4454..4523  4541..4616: 1.29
